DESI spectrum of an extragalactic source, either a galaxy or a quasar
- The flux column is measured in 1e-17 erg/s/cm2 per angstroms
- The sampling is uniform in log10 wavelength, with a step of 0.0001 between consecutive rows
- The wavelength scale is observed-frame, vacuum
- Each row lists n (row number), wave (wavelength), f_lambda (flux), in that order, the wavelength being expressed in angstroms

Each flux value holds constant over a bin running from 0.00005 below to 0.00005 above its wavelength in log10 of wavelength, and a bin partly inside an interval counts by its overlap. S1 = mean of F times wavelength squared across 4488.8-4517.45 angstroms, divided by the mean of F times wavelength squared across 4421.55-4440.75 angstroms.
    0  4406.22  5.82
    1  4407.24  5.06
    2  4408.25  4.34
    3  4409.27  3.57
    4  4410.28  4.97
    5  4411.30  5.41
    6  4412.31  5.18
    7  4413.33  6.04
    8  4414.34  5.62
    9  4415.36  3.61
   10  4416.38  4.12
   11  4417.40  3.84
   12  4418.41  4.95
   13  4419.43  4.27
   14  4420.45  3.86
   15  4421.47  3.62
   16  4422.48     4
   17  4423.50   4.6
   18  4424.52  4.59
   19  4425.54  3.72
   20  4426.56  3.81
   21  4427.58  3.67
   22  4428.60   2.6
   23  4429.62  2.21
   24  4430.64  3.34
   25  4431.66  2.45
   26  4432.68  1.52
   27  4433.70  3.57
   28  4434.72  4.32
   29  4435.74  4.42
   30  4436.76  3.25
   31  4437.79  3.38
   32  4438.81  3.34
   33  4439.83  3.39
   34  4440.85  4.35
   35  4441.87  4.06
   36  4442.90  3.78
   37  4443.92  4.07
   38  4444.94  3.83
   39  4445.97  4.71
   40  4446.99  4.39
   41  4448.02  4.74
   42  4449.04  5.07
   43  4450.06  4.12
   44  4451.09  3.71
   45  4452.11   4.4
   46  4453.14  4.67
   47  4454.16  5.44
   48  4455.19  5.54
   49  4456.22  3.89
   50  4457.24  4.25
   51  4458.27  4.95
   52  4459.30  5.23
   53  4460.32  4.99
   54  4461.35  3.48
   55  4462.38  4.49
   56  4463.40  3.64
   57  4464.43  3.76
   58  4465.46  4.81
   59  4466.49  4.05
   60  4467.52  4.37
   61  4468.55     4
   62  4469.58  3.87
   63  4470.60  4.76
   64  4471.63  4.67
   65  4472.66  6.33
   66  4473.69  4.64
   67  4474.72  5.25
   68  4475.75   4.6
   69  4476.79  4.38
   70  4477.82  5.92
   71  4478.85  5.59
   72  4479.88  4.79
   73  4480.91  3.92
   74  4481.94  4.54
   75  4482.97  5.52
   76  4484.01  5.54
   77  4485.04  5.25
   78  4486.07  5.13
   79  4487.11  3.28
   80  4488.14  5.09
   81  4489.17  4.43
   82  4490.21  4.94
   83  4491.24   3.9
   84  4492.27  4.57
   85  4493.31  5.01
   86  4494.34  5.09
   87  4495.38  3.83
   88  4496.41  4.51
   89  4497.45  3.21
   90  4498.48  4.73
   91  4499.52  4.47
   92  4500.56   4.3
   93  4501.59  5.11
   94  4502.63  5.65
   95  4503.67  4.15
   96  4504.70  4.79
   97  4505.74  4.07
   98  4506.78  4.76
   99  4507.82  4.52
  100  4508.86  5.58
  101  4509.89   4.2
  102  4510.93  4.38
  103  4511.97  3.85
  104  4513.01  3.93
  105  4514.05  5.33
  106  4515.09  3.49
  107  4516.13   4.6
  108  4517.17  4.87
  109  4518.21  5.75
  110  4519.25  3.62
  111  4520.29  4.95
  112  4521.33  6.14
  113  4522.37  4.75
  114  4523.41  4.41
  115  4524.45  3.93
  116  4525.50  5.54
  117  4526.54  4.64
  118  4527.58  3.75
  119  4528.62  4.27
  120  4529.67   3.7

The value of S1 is 1.34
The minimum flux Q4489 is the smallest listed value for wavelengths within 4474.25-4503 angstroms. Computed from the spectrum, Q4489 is 3.21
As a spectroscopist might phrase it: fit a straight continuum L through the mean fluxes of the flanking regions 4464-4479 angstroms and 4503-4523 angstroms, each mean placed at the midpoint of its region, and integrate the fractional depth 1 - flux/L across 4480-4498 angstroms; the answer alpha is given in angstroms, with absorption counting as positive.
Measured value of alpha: 0.4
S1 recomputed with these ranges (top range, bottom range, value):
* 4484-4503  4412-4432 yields 1.19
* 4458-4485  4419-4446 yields 1.32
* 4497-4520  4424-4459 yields 1.18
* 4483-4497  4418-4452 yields 1.26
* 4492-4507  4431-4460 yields 1.13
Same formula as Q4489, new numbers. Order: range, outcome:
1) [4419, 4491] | 1.52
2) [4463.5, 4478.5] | 3.76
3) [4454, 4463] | 3.48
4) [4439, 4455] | 3.39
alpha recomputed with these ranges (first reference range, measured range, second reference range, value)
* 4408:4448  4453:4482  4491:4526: -2.53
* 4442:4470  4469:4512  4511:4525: -2.05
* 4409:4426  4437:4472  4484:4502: 1.75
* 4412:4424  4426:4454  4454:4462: 5.00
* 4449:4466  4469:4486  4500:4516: -1.77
